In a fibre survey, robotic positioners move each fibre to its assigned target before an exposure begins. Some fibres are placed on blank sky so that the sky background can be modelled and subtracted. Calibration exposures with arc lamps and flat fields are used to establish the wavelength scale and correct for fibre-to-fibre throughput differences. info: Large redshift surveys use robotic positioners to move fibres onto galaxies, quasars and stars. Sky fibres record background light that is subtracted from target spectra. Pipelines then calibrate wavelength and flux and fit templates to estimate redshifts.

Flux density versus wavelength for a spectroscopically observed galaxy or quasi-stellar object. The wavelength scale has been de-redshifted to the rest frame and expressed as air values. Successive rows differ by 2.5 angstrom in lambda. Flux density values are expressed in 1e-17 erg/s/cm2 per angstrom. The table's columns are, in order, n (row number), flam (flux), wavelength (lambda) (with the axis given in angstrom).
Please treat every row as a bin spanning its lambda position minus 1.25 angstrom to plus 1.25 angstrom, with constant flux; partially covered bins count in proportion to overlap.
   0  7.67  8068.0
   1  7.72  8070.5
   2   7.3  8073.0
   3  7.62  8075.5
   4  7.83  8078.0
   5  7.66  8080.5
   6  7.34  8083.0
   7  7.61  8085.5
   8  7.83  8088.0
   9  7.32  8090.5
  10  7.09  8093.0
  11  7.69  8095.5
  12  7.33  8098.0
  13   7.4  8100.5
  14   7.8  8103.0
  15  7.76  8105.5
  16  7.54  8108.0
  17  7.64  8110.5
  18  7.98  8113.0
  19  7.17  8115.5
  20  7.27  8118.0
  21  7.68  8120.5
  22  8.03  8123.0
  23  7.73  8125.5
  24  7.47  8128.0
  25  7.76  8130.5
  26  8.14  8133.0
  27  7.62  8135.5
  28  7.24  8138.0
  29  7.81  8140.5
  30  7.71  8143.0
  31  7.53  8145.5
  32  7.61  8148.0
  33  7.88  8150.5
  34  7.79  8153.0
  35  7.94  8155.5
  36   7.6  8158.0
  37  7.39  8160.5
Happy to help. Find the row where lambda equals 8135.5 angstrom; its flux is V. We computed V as 7.62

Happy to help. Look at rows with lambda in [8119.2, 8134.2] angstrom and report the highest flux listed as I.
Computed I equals 8.14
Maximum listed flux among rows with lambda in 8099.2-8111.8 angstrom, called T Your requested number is 7.8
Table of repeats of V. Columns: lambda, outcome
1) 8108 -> 7.54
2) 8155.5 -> 7.94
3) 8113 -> 7.98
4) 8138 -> 7.24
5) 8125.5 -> 7.73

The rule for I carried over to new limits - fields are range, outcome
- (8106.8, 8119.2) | 7.98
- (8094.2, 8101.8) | 7.69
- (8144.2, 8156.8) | 7.94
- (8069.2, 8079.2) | 7.83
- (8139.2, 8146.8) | 7.81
